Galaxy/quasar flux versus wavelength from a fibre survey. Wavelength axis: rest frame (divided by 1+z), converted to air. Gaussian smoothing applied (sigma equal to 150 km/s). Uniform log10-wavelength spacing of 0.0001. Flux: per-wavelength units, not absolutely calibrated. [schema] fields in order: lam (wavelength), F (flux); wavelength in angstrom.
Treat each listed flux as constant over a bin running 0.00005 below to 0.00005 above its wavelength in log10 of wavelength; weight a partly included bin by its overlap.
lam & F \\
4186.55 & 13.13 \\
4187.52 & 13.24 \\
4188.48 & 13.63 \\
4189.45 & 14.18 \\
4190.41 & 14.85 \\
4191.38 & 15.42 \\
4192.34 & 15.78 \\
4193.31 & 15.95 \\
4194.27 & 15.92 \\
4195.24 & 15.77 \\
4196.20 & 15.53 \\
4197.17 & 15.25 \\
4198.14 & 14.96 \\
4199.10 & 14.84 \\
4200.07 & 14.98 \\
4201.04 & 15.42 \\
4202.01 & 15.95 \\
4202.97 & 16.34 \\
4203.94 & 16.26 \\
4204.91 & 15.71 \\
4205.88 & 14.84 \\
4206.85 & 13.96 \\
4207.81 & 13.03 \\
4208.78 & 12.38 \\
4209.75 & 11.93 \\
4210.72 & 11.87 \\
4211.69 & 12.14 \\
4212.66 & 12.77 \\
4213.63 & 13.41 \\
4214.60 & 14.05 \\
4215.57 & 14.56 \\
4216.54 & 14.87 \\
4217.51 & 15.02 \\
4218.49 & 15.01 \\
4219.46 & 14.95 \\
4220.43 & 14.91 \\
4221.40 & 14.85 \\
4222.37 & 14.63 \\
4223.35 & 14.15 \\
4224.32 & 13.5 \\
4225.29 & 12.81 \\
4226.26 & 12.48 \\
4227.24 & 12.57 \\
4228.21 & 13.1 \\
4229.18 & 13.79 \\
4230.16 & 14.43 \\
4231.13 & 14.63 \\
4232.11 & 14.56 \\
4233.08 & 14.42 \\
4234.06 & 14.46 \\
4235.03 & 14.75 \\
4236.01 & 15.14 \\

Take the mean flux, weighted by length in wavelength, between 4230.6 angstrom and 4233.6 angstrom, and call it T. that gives 14.5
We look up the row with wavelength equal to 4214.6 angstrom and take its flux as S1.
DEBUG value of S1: 14.05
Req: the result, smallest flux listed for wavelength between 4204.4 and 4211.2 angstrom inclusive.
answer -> 11.87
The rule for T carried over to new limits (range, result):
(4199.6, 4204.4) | 15.8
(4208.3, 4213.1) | 12.2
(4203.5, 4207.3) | 15.2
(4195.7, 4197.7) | 15.4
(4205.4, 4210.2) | 13.3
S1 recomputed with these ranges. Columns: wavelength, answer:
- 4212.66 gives 12.77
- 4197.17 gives 15.25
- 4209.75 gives 11.93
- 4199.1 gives 14.84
